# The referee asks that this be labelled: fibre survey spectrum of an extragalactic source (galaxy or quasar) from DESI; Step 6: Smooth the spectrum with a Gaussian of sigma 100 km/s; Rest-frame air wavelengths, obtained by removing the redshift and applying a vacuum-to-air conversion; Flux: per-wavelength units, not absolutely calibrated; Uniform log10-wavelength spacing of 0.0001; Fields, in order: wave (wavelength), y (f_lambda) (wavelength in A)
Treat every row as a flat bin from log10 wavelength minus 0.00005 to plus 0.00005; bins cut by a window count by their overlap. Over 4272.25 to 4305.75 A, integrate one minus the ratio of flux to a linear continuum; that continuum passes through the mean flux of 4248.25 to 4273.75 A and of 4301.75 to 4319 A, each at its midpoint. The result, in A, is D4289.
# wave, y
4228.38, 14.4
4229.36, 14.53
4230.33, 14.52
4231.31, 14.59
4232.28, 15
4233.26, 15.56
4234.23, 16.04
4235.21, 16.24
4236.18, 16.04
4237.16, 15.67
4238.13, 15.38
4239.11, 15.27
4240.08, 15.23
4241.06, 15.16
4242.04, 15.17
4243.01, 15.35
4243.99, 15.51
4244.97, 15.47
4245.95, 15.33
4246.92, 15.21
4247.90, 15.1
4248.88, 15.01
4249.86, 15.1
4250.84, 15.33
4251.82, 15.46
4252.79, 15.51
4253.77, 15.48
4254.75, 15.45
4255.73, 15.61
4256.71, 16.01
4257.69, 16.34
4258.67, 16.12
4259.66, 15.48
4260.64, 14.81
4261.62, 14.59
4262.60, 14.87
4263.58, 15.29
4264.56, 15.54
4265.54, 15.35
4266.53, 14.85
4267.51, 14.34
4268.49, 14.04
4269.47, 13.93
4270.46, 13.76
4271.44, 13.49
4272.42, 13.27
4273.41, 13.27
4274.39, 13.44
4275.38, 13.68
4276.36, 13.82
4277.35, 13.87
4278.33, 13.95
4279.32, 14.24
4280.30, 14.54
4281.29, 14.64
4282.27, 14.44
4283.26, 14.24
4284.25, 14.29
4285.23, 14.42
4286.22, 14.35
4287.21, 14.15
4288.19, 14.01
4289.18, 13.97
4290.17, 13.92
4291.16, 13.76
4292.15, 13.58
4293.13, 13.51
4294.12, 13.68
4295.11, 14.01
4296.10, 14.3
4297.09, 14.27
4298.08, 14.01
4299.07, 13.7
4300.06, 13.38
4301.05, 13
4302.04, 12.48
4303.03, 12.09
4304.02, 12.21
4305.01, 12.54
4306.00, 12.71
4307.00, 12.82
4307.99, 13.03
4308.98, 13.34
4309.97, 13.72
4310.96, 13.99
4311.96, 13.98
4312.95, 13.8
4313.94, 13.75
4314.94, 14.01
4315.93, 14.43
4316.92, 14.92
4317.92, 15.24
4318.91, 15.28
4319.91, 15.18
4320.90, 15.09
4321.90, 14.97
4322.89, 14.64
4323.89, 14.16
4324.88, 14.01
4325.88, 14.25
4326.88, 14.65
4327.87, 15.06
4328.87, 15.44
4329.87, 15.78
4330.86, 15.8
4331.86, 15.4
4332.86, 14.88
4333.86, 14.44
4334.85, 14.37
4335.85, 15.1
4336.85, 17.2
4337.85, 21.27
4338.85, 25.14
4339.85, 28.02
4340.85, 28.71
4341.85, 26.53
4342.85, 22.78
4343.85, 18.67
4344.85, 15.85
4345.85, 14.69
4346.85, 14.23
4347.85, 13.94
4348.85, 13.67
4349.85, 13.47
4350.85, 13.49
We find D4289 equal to 1.0 A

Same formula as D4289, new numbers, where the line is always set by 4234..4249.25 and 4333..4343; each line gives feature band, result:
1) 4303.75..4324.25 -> 5.9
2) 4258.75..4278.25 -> 3.1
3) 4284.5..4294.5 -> 2.4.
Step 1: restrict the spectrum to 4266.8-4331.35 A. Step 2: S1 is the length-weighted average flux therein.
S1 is 14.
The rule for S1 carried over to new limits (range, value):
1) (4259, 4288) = 14.3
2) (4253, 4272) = 15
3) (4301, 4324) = 13.8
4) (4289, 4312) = 13.4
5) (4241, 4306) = 14.4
